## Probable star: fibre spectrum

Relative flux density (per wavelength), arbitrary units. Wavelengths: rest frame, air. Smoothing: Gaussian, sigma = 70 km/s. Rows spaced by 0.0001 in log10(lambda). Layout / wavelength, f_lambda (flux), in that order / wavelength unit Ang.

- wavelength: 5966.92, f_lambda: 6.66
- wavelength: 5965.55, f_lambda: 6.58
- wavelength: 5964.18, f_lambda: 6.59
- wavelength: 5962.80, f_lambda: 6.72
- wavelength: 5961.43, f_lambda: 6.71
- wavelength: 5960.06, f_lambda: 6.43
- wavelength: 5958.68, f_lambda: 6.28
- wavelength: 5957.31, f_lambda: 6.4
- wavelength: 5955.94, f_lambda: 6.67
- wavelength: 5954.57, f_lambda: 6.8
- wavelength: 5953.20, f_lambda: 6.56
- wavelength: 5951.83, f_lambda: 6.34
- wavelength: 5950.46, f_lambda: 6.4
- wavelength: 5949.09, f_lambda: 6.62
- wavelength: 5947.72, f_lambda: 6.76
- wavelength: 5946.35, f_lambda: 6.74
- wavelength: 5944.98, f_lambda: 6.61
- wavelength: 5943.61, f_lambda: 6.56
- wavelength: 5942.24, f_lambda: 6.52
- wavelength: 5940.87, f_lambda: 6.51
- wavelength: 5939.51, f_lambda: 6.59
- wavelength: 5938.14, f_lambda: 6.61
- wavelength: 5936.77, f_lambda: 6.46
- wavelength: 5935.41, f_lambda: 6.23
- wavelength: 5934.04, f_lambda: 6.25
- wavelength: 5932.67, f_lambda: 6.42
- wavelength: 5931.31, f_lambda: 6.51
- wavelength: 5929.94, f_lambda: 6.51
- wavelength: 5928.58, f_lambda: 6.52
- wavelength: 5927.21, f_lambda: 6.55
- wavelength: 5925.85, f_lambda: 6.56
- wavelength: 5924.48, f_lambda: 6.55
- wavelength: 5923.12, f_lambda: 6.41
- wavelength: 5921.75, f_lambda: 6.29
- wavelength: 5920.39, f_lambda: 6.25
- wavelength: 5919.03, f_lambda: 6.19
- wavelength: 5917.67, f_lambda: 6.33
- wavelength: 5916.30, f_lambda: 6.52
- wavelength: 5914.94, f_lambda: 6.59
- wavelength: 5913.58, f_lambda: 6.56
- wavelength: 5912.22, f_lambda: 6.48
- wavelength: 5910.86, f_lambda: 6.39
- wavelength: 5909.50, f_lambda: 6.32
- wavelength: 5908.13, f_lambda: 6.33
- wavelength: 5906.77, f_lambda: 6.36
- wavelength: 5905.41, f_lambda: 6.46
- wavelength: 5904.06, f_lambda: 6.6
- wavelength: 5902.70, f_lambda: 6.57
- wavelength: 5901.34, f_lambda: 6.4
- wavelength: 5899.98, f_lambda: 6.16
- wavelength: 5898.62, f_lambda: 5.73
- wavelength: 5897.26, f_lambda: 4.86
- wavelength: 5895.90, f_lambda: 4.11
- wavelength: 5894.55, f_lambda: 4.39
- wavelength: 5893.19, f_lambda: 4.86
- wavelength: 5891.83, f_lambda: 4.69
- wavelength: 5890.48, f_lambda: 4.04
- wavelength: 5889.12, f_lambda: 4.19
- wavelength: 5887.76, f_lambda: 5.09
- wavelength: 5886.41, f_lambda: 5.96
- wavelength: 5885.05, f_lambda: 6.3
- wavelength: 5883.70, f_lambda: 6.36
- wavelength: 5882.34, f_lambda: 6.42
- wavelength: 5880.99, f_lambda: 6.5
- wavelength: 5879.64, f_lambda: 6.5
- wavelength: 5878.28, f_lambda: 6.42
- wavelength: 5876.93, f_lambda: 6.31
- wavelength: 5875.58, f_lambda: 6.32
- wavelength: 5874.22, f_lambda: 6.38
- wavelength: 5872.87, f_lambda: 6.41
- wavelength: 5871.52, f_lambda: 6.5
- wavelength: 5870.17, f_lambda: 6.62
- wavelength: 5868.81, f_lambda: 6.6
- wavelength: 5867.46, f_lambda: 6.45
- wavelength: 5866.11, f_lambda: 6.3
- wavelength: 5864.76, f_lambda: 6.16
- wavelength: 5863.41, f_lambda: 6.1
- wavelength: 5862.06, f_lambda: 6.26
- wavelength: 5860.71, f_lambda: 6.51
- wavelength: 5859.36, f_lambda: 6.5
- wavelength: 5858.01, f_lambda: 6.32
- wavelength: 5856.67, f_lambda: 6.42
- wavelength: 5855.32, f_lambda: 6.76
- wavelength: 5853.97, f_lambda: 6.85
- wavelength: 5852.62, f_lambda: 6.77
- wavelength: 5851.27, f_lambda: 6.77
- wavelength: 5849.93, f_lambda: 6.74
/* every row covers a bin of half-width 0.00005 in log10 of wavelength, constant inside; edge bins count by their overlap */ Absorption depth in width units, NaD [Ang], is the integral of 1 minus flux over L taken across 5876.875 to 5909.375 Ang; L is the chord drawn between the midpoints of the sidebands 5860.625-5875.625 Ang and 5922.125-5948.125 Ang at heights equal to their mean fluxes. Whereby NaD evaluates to 3.5 Ang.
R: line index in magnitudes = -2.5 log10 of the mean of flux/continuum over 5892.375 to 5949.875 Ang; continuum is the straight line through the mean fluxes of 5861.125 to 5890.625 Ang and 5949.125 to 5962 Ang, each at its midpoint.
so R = 0.016 mag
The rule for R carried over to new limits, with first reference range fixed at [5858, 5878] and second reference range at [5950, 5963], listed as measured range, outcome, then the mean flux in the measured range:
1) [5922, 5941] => 0.00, 6.47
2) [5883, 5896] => 0.26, 5.04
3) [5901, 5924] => 0.01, 6.42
